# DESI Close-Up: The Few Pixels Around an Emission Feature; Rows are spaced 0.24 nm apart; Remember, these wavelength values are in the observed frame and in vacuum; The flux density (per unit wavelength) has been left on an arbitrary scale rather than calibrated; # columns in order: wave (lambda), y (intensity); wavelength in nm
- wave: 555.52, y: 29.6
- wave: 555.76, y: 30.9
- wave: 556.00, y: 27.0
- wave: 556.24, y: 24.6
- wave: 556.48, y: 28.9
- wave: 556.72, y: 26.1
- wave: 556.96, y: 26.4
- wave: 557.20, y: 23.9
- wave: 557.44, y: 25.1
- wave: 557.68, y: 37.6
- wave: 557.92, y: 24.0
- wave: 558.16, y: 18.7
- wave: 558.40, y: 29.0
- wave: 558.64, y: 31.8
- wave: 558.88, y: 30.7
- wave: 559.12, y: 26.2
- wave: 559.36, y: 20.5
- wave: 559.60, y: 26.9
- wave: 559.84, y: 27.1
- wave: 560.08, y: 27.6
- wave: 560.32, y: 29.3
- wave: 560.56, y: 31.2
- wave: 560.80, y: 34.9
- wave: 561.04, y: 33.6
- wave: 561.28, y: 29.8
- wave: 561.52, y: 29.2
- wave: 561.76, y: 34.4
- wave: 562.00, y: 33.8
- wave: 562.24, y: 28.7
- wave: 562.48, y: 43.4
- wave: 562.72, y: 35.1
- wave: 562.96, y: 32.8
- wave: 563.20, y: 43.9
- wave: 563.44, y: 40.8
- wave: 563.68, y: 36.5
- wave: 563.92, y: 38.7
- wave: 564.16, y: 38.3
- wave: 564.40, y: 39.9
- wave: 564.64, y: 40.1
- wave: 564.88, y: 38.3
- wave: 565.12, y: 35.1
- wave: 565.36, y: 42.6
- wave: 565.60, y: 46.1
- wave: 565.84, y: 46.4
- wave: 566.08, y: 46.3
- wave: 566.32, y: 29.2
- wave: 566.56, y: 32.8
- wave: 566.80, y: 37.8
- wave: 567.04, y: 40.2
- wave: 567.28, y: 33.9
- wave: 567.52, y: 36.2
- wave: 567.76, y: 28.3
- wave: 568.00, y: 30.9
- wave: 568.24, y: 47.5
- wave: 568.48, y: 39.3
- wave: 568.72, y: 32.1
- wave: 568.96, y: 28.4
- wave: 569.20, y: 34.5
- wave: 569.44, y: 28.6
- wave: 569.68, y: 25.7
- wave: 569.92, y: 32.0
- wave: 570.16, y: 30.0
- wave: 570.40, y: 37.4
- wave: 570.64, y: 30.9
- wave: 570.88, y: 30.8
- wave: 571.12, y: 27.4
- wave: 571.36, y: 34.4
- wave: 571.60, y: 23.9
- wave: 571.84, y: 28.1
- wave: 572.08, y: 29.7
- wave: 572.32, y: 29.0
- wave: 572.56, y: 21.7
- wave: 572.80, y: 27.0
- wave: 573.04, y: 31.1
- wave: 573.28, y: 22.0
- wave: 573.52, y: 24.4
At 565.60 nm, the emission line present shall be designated Mg II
